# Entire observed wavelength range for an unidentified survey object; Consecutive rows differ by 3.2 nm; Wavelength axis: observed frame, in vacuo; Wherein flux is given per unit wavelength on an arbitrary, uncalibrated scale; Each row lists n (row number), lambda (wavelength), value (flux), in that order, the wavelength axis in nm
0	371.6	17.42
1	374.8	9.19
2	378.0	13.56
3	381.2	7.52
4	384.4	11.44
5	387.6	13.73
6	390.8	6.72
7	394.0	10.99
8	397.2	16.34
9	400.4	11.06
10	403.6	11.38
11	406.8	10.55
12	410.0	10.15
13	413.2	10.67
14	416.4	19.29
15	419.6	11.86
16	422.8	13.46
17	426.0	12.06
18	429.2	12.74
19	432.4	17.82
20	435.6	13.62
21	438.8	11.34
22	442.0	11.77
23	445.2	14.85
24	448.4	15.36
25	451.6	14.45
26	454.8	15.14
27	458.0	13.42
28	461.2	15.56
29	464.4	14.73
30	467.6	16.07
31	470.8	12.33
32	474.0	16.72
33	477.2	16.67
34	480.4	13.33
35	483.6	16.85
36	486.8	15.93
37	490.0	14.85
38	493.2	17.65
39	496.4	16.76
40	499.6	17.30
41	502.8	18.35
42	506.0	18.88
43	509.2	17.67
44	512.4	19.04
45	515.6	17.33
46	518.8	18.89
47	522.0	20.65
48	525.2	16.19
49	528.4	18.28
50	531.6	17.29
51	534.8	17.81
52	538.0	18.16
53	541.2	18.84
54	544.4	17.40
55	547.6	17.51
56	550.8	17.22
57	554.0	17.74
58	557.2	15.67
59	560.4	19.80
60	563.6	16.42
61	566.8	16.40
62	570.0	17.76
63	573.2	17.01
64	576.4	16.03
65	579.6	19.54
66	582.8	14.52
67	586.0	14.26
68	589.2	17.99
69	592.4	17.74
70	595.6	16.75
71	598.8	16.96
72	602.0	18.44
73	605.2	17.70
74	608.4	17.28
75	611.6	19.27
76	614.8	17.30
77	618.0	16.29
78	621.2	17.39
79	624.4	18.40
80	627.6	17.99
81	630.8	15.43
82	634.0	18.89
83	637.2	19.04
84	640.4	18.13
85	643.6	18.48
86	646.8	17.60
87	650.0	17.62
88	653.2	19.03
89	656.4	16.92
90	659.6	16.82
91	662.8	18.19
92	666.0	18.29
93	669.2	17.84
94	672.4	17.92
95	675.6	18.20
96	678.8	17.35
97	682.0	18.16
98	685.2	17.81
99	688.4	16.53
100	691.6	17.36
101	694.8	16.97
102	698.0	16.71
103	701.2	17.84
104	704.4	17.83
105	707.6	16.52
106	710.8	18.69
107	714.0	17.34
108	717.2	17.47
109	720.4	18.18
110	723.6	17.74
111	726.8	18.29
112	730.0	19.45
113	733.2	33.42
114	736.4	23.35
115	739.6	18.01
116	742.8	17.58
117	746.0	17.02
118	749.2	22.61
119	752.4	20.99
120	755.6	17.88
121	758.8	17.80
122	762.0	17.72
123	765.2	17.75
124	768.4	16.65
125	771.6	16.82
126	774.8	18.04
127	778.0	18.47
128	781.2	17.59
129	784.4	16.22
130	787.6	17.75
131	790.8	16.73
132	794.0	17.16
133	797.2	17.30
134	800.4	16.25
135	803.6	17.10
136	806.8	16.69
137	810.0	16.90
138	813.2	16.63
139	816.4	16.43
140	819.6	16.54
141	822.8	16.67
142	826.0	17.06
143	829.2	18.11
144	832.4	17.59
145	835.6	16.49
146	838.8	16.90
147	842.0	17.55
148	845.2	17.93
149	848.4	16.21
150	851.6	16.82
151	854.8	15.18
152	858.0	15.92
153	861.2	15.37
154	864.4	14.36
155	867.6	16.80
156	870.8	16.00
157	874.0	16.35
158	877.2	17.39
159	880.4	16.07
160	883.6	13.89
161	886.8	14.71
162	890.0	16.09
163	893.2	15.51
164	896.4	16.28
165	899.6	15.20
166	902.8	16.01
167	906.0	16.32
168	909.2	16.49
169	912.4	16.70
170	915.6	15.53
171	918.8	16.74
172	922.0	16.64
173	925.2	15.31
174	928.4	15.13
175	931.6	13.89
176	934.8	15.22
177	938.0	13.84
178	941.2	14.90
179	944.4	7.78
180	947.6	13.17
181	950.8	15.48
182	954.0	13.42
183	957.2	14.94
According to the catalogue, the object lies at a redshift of 0.12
